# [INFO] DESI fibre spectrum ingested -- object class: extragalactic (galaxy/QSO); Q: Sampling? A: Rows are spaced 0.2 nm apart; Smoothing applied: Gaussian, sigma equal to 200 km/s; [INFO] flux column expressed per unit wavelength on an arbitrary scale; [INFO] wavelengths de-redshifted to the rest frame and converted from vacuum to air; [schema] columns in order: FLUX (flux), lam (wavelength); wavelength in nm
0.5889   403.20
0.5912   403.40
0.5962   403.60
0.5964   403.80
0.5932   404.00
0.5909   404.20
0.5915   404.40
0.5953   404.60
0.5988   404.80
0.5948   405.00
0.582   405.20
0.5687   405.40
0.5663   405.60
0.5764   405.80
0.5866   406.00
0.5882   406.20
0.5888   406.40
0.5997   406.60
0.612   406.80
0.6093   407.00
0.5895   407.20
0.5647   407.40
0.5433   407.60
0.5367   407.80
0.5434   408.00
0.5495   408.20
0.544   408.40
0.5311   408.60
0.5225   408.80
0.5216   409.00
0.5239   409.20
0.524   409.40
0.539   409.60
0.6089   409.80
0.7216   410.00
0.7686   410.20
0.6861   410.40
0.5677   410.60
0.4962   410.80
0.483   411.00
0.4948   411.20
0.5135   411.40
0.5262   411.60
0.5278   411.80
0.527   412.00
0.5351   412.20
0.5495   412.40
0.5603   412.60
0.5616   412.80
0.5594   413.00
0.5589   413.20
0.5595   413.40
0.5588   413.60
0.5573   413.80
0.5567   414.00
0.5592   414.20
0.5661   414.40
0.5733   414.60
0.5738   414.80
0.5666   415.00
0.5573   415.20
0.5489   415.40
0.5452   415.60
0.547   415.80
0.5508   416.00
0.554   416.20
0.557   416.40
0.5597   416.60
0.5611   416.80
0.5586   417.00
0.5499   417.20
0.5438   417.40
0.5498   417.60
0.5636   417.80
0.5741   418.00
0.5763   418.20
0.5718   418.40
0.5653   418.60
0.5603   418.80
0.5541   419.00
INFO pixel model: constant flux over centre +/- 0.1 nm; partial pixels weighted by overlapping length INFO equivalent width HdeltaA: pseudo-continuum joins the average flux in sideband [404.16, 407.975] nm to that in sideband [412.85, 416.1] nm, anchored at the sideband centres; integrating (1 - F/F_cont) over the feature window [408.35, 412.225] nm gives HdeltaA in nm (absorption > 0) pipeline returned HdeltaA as 0.08 nm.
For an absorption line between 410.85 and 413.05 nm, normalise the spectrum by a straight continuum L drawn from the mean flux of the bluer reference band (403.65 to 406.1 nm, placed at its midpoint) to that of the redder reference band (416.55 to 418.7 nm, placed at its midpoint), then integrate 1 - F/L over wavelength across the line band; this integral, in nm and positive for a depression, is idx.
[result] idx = 0.167 nm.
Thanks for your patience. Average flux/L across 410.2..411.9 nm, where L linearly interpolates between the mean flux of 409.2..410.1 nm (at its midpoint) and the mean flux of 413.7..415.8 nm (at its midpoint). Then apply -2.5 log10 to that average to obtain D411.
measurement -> 0.06 mag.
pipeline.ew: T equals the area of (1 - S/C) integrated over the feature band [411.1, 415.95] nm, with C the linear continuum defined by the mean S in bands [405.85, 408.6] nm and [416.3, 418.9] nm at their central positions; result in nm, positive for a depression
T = 0.14 nm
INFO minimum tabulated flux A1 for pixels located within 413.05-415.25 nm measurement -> 0.5567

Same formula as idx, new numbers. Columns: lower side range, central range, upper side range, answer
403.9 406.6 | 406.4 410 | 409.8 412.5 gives 0.10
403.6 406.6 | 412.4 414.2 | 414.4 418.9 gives 0.03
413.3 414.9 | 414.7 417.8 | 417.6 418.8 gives 0.06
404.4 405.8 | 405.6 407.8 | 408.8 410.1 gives -0.02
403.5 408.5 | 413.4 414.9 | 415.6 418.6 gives 0.00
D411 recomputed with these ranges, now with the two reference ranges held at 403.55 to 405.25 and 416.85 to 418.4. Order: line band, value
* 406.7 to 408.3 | 0.032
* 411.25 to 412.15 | 0.104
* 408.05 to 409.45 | 0.099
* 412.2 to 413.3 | 0.032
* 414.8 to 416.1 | 0.022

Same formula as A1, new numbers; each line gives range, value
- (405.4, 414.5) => 0.483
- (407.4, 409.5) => 0.5216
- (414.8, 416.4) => 0.5452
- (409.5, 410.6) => 0.539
